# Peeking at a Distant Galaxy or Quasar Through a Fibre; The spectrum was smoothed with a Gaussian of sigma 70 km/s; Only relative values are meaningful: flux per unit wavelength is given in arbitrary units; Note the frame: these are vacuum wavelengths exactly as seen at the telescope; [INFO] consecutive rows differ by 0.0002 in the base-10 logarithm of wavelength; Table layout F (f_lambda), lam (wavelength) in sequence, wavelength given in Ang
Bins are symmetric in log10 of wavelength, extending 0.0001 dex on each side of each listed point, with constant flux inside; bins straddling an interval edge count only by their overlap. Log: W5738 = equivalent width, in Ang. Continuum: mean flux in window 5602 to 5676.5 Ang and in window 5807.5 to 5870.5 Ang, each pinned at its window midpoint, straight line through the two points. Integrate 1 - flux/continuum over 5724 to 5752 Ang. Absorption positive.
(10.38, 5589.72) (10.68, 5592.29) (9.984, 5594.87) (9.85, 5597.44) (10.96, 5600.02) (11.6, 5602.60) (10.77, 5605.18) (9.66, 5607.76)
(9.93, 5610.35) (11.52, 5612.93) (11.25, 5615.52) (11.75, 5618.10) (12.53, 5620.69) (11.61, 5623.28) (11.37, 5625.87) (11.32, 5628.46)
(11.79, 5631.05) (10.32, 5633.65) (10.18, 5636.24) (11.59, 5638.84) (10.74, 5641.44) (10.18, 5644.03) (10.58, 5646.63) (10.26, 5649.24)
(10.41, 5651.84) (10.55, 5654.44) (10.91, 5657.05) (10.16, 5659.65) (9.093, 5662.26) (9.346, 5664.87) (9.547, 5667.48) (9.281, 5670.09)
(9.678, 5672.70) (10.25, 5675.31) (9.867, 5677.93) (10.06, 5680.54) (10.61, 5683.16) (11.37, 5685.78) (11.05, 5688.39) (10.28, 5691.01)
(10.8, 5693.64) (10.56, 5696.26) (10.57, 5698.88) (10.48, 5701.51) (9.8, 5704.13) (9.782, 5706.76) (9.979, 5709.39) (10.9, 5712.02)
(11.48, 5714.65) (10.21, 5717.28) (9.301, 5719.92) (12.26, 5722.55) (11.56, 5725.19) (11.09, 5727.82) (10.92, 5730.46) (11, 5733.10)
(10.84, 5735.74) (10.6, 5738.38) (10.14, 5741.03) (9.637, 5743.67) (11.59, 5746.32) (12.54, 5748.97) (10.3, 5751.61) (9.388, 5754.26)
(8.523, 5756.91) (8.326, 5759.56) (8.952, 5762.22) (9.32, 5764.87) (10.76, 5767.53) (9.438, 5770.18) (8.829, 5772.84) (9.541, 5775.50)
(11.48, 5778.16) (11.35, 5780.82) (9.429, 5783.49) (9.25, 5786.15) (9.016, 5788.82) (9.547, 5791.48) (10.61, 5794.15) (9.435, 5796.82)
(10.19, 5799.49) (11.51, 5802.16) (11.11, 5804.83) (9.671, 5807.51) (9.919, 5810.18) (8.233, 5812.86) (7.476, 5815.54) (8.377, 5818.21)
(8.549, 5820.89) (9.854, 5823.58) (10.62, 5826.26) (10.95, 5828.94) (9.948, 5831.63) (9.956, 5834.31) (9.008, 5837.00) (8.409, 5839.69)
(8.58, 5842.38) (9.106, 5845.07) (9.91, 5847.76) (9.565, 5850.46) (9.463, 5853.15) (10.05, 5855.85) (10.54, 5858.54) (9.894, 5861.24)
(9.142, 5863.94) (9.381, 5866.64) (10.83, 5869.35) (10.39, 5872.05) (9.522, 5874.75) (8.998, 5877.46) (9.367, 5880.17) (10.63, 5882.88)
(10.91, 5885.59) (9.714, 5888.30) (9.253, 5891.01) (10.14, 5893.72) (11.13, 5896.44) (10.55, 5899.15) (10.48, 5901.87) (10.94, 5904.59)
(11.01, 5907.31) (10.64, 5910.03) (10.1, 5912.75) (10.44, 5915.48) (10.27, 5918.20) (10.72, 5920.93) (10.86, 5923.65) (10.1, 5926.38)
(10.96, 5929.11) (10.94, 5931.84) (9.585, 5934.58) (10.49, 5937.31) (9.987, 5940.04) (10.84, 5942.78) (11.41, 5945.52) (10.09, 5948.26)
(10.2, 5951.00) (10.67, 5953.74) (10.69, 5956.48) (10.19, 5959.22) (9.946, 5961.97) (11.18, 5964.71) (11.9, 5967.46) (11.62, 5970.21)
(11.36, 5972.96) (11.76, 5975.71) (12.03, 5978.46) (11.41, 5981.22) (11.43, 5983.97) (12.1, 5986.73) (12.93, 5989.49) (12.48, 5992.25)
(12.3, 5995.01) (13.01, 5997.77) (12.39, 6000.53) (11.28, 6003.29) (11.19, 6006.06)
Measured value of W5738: -2.50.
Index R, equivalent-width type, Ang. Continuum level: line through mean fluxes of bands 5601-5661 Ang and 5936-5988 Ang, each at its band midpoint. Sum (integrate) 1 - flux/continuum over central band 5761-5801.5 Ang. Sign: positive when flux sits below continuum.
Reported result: 4.1 Ang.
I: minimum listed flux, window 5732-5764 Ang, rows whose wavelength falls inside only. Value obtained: 8.326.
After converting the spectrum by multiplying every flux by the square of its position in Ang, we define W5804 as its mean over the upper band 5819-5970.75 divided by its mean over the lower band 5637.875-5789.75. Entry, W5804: 1.06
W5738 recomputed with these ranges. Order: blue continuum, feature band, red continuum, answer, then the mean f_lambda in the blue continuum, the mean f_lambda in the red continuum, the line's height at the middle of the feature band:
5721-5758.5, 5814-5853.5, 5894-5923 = 5.0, 10.7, 10.6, 10.7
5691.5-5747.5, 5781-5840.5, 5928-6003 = 6.7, 10.6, 11.3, 10.9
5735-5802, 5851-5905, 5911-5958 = 1.4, 9.98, 10.5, 10.3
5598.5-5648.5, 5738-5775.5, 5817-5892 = 1.5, 11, 9.68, 10.2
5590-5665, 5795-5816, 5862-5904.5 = 0.9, 10.7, 10.1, 10.3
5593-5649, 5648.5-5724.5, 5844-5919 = 2.7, 10.9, 10.1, 10.7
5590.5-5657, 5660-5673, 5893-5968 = 1.7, 10.9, 10.6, 10.8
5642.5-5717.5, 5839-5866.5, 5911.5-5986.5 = 2.9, 10.3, 10.8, 10.6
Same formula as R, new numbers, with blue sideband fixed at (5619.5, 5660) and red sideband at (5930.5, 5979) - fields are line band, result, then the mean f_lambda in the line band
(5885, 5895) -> 0.8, 9.94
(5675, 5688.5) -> 0.5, 10.5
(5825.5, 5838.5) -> 1.0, 10.1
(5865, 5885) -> 1.7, 9.9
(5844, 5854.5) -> 1.3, 9.52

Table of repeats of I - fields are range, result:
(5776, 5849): 7.476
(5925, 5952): 9.585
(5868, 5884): 8.998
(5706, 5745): 9.301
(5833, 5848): 8.409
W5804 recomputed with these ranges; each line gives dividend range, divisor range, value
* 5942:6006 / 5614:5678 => 1.21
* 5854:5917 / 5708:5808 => 1.04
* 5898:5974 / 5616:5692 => 1.11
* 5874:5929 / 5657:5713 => 1.09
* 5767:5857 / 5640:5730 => 0.97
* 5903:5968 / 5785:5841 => 1.15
